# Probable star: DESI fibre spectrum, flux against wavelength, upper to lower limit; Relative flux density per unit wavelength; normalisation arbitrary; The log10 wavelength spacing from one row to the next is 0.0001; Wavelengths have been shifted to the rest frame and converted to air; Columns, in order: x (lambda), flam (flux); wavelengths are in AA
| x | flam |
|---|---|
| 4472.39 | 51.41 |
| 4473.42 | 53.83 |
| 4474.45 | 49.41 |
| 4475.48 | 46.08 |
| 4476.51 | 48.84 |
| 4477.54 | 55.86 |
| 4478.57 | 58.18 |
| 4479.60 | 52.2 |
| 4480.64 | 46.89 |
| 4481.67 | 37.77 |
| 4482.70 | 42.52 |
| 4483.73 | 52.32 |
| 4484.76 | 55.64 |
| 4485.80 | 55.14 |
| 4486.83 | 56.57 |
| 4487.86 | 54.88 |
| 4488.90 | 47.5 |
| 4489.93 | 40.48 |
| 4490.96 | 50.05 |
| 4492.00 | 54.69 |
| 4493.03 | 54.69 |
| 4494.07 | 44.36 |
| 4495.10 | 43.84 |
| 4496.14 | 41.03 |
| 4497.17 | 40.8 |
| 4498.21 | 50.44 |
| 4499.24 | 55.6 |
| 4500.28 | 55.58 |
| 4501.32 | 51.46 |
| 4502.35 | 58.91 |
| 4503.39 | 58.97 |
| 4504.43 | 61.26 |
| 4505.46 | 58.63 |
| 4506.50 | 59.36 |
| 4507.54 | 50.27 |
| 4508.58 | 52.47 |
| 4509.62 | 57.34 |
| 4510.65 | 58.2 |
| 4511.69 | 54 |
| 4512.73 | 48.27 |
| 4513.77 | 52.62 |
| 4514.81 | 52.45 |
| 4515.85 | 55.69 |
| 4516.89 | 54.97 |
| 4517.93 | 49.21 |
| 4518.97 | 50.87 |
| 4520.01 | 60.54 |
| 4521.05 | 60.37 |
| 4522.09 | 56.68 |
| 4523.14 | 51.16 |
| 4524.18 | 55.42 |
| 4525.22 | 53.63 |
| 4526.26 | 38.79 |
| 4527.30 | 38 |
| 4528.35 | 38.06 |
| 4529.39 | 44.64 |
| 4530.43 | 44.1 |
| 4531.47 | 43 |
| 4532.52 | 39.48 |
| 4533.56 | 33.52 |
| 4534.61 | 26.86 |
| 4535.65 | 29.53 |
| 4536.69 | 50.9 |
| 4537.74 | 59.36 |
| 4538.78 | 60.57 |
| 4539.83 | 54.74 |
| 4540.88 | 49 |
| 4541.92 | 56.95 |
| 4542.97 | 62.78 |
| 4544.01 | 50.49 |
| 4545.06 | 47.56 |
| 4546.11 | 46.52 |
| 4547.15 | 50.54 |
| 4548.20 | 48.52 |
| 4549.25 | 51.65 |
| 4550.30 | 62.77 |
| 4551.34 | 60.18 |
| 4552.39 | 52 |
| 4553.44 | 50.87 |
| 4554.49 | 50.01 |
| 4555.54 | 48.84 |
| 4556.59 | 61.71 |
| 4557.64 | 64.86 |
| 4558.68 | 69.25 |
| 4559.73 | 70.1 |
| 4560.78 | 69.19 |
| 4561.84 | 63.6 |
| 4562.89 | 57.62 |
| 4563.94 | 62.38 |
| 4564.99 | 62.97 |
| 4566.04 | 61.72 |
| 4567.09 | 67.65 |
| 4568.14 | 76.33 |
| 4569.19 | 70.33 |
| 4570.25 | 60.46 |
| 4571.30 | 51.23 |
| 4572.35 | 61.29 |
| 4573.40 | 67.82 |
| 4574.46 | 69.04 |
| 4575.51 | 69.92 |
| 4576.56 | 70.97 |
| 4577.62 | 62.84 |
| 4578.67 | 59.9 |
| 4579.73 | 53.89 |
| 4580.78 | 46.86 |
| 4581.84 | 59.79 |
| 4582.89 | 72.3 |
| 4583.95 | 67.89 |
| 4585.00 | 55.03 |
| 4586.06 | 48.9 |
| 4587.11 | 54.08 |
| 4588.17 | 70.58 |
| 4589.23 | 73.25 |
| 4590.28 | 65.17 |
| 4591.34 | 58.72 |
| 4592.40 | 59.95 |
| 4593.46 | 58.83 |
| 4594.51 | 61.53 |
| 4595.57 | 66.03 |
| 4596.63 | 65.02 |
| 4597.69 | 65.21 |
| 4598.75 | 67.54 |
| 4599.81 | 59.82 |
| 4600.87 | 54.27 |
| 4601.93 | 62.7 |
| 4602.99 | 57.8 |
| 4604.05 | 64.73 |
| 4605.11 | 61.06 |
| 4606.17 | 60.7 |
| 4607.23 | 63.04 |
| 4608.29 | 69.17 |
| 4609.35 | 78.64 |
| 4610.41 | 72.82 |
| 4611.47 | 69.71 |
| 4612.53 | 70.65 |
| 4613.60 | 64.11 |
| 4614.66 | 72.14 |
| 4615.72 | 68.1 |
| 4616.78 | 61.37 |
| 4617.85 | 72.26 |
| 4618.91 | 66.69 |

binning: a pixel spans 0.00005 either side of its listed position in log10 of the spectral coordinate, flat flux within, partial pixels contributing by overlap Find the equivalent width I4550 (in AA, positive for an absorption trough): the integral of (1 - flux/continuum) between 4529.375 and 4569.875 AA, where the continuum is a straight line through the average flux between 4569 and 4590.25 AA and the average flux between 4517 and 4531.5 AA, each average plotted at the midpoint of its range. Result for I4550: 0.5 AA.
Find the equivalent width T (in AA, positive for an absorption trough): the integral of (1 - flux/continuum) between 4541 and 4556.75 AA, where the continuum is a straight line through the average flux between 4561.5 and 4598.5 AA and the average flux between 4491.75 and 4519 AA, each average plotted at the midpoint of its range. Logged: 1.5 AA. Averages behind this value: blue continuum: 52.8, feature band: 53.1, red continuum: 62.9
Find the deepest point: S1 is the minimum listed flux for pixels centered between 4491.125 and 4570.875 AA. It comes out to 26.86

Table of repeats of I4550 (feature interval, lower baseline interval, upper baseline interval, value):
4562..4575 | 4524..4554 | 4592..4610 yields -2.0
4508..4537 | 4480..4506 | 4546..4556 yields 1.9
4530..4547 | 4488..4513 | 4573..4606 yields 2.8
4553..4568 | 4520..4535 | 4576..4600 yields -2.1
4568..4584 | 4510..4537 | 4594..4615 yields -1.2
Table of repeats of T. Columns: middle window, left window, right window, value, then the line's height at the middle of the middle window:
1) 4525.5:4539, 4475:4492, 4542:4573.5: 3.4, 56.1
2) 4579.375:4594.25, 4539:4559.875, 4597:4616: 0.4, 62.1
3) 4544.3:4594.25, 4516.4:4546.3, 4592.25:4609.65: -3.6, 56.5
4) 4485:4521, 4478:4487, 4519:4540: -2.8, 49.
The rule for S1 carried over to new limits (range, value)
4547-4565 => 48.52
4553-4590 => 46.86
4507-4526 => 48.27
